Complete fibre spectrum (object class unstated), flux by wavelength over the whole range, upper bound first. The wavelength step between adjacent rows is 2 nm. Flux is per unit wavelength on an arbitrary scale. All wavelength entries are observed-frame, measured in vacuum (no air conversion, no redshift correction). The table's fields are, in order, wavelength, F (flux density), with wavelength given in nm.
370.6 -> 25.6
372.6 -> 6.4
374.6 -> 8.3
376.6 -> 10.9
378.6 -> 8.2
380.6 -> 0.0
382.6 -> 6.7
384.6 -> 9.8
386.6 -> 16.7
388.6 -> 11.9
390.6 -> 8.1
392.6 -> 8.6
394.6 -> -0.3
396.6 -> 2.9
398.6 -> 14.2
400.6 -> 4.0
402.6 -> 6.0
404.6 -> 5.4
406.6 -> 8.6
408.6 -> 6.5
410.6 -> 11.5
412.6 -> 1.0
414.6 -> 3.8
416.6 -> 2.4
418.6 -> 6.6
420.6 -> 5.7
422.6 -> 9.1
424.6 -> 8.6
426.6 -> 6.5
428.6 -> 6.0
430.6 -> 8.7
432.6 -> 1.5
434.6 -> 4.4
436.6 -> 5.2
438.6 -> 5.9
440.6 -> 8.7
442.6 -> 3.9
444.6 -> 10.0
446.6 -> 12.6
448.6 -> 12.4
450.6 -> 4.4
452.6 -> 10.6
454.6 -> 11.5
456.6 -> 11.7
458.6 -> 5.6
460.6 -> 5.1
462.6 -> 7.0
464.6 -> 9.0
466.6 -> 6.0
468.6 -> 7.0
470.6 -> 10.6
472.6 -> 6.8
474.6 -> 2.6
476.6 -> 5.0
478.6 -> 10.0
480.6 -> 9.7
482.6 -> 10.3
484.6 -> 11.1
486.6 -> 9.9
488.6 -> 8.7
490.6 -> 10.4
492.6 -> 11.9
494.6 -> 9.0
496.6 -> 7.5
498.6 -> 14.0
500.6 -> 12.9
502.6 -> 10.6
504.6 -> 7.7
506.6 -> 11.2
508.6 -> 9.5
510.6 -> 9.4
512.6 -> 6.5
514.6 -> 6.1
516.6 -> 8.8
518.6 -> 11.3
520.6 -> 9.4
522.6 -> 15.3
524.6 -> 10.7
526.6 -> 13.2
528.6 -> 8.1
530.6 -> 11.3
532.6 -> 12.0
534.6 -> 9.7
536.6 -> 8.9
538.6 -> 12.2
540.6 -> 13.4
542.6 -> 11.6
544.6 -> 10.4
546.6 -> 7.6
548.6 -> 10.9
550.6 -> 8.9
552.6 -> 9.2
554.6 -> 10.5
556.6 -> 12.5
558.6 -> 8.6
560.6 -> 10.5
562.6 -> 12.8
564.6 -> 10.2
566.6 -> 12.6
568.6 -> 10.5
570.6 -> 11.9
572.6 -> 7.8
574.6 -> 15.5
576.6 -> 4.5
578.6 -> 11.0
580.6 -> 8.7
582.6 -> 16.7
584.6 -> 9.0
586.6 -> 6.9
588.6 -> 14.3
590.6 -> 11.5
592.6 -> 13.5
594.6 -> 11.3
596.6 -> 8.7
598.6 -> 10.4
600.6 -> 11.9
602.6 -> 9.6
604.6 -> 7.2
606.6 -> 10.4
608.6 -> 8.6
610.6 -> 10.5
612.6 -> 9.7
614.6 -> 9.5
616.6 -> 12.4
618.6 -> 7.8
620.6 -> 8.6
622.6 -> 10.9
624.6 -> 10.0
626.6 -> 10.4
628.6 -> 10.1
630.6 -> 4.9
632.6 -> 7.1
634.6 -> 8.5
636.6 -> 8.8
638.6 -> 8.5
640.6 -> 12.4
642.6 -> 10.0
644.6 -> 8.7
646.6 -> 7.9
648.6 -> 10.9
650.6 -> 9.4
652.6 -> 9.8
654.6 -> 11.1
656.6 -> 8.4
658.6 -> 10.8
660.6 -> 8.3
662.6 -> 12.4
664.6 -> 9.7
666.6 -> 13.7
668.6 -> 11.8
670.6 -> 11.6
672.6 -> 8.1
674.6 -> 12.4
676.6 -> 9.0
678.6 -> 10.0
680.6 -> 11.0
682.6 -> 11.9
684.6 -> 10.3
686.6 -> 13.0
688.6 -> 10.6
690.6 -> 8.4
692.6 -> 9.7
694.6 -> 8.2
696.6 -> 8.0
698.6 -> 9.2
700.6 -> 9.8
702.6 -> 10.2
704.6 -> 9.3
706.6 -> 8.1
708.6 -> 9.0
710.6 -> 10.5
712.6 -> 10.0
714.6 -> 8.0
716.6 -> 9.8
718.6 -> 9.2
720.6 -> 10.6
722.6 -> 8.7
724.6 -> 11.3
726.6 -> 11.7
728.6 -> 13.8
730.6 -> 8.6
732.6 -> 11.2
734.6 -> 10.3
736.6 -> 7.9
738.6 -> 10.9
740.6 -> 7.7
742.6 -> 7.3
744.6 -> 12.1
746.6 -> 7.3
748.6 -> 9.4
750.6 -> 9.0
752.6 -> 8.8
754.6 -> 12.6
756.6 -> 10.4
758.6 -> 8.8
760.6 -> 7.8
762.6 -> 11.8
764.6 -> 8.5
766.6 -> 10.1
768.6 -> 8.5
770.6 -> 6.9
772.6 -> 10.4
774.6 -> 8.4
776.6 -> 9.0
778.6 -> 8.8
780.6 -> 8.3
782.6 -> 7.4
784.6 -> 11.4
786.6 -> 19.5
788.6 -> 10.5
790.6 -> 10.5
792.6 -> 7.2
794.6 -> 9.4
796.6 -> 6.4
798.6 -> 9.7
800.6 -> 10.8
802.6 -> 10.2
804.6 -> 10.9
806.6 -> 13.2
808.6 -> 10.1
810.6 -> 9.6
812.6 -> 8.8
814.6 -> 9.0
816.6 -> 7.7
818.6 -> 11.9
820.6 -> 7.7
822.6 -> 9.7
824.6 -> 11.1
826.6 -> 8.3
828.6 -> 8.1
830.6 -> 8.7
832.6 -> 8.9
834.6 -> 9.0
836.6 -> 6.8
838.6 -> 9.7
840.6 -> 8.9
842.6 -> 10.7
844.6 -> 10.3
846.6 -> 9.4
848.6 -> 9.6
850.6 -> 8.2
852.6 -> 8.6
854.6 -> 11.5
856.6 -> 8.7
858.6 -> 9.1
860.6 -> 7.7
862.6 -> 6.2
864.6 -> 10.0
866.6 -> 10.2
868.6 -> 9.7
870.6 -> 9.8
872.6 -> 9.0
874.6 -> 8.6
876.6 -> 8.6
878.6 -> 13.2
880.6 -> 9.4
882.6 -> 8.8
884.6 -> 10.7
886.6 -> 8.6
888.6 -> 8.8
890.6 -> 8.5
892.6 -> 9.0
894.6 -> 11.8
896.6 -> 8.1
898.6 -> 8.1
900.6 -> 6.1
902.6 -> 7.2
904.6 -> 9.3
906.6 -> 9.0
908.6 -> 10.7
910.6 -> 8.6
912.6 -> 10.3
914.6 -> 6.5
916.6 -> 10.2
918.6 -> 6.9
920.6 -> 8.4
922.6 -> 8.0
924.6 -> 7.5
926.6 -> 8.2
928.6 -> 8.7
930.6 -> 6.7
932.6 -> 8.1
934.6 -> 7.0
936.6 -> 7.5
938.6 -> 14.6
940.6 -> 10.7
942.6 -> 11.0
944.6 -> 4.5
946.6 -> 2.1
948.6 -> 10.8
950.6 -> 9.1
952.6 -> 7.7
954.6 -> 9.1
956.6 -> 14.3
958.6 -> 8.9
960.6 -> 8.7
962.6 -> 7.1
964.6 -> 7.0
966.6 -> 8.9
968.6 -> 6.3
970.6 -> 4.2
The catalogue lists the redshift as 0.199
